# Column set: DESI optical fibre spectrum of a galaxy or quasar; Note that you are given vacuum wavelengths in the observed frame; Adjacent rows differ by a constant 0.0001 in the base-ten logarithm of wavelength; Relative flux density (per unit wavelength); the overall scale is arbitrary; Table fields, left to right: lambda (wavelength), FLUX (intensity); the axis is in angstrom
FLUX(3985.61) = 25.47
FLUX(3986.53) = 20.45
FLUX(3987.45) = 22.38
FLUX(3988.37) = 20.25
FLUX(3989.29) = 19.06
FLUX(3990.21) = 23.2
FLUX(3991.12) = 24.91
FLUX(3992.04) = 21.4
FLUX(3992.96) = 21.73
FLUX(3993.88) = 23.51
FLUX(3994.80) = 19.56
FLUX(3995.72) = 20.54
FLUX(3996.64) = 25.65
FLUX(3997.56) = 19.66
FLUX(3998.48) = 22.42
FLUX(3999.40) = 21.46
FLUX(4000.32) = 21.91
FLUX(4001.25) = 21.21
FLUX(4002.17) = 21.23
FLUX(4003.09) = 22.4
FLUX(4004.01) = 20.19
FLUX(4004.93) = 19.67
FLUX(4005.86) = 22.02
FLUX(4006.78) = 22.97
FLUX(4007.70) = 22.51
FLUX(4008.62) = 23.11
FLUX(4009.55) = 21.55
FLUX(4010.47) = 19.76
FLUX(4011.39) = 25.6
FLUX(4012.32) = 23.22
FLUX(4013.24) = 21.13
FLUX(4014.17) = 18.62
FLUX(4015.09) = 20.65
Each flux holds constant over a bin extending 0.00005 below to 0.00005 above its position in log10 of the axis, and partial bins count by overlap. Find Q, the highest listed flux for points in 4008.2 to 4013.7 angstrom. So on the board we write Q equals 25.6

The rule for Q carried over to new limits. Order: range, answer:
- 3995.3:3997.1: 25.65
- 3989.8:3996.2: 24.91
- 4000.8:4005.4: 22.4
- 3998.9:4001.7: 21.91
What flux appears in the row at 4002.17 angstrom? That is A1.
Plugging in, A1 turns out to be 21.23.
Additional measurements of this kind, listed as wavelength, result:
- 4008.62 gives 23.11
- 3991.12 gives 24.91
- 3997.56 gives 19.66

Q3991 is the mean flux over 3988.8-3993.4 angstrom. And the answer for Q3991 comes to 22.1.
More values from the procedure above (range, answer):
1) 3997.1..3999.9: 21.2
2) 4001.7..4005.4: 20.9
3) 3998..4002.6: 21.6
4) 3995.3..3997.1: 23.2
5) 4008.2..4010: 22.2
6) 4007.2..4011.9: 22.5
